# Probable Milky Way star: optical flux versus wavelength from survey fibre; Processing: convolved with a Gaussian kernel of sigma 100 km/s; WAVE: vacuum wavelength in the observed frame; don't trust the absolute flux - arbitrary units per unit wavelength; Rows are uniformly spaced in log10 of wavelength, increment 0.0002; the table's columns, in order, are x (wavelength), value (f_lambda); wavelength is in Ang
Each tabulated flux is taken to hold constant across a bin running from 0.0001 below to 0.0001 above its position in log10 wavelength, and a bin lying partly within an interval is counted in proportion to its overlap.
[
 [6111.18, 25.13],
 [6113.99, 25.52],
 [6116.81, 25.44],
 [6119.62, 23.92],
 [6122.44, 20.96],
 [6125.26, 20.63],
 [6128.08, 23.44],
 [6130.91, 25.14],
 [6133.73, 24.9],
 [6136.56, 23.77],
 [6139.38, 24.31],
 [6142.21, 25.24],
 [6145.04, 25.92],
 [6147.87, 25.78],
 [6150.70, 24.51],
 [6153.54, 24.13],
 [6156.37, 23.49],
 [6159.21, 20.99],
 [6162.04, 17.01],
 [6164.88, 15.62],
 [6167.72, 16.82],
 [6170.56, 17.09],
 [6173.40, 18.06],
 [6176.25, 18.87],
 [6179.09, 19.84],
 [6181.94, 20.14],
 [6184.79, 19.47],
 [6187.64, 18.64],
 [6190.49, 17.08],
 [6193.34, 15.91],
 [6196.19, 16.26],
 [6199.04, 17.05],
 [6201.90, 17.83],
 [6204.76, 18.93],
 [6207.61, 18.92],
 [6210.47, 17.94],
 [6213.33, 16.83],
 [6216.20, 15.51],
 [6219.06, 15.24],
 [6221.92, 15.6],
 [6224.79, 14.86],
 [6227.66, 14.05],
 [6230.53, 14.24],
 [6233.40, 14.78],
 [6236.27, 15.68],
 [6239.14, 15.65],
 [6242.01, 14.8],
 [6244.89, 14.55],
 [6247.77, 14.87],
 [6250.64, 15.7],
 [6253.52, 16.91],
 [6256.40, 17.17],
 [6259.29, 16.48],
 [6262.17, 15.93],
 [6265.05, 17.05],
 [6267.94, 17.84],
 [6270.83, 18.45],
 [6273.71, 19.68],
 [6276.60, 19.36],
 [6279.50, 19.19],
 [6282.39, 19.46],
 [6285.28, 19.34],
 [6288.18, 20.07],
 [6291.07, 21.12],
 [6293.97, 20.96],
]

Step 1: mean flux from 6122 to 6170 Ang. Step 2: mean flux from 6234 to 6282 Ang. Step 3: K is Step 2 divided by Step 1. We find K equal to 0.75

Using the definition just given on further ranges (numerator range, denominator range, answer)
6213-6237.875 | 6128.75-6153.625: 0.61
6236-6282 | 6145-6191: 0.84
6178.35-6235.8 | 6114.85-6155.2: 0.70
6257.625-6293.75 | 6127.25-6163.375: 0.79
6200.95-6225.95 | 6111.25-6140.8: 0.71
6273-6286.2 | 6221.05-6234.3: 1.32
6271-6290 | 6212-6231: 1.28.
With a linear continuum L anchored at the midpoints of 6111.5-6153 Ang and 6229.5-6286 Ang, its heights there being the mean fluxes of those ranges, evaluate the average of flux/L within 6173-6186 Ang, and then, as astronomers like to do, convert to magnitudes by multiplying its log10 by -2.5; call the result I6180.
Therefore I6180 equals 0.113 mag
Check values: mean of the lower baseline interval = 24.3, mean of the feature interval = 19.4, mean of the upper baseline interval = 16.8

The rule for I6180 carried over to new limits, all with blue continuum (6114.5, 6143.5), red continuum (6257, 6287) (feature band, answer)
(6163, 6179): 0.26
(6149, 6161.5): 0.00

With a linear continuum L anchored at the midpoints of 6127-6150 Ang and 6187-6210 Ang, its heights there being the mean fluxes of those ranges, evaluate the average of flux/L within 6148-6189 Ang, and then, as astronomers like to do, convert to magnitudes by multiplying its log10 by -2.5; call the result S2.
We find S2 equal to 0.074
